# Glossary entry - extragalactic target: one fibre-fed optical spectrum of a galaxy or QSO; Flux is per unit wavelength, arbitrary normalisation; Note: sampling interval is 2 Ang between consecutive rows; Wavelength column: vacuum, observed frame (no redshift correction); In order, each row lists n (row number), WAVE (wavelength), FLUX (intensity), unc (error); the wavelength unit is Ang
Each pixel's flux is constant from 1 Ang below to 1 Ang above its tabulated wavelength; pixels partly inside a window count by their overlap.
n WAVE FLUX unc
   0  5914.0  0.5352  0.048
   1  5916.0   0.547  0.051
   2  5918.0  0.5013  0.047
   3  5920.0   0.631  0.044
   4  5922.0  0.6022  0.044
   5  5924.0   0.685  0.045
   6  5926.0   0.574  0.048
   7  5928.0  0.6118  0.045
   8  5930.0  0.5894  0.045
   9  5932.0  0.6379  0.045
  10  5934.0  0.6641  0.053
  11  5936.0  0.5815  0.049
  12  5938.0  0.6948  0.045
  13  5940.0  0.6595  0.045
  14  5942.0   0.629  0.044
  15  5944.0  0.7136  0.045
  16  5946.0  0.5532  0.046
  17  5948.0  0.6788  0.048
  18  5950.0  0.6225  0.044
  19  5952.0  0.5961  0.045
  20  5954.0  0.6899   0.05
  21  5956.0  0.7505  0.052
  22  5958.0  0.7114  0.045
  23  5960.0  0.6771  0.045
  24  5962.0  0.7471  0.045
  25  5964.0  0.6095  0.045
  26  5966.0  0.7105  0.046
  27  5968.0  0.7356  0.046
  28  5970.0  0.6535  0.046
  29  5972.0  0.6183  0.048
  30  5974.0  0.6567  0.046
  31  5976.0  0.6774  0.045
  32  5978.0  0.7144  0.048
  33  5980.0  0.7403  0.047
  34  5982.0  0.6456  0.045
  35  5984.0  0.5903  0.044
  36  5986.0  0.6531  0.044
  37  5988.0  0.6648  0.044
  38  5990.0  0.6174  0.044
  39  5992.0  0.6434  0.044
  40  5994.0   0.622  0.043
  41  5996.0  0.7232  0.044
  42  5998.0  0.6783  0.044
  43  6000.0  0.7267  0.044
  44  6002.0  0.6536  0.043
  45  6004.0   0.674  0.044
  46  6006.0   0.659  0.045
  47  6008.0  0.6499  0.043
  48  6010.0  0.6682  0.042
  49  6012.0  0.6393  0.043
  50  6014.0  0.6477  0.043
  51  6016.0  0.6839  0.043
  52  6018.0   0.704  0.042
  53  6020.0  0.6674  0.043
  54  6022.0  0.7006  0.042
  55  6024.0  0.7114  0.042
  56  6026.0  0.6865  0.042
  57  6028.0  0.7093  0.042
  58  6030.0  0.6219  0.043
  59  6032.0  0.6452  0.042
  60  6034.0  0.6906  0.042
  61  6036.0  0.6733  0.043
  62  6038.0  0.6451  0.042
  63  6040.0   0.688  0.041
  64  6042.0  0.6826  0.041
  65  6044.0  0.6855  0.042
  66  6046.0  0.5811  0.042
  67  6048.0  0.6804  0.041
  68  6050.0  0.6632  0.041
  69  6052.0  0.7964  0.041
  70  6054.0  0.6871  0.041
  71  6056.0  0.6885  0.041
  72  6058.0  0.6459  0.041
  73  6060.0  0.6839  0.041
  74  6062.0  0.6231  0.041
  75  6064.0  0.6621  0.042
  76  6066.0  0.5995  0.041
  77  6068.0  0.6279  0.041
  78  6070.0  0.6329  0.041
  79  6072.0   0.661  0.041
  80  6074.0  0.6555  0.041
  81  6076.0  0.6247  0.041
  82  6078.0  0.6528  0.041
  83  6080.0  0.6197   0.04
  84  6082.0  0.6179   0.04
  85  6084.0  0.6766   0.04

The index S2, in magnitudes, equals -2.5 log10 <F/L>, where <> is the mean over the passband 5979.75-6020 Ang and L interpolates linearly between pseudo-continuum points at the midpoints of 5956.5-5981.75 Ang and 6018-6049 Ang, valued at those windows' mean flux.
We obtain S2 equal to 0.03 mag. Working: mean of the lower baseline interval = 0.688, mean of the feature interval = 0.663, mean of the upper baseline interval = 0.672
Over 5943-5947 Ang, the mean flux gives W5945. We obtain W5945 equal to 0.633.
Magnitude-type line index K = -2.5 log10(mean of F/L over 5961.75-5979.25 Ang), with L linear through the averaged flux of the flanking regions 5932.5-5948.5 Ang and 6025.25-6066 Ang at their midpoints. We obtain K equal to -0.04 mag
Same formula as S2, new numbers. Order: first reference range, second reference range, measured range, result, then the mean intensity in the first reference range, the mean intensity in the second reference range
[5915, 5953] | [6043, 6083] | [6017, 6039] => -0.05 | 0.62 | 0.654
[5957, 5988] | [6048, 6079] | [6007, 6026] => -0.01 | 0.676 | 0.661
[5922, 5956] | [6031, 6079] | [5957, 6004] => -0.04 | 0.639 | 0.662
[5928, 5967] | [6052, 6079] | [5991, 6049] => -0.02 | 0.658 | 0.655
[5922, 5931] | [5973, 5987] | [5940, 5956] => -0.02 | 0.614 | 0.668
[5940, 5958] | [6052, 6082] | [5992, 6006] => -0.03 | 0.658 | 0.651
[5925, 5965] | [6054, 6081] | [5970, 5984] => -0.03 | 0.65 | 0.646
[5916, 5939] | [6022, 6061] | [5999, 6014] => -0.01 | 0.613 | 0.678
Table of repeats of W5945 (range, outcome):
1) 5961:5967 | 0.689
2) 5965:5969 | 0.723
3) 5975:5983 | 0.694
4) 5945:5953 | 0.613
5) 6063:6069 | 0.63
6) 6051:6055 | 0.742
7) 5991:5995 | 0.633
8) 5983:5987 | 0.622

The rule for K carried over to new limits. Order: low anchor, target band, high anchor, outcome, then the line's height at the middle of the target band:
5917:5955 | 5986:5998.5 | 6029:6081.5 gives -0.026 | 0.642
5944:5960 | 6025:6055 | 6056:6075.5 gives -0.044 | 0.649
